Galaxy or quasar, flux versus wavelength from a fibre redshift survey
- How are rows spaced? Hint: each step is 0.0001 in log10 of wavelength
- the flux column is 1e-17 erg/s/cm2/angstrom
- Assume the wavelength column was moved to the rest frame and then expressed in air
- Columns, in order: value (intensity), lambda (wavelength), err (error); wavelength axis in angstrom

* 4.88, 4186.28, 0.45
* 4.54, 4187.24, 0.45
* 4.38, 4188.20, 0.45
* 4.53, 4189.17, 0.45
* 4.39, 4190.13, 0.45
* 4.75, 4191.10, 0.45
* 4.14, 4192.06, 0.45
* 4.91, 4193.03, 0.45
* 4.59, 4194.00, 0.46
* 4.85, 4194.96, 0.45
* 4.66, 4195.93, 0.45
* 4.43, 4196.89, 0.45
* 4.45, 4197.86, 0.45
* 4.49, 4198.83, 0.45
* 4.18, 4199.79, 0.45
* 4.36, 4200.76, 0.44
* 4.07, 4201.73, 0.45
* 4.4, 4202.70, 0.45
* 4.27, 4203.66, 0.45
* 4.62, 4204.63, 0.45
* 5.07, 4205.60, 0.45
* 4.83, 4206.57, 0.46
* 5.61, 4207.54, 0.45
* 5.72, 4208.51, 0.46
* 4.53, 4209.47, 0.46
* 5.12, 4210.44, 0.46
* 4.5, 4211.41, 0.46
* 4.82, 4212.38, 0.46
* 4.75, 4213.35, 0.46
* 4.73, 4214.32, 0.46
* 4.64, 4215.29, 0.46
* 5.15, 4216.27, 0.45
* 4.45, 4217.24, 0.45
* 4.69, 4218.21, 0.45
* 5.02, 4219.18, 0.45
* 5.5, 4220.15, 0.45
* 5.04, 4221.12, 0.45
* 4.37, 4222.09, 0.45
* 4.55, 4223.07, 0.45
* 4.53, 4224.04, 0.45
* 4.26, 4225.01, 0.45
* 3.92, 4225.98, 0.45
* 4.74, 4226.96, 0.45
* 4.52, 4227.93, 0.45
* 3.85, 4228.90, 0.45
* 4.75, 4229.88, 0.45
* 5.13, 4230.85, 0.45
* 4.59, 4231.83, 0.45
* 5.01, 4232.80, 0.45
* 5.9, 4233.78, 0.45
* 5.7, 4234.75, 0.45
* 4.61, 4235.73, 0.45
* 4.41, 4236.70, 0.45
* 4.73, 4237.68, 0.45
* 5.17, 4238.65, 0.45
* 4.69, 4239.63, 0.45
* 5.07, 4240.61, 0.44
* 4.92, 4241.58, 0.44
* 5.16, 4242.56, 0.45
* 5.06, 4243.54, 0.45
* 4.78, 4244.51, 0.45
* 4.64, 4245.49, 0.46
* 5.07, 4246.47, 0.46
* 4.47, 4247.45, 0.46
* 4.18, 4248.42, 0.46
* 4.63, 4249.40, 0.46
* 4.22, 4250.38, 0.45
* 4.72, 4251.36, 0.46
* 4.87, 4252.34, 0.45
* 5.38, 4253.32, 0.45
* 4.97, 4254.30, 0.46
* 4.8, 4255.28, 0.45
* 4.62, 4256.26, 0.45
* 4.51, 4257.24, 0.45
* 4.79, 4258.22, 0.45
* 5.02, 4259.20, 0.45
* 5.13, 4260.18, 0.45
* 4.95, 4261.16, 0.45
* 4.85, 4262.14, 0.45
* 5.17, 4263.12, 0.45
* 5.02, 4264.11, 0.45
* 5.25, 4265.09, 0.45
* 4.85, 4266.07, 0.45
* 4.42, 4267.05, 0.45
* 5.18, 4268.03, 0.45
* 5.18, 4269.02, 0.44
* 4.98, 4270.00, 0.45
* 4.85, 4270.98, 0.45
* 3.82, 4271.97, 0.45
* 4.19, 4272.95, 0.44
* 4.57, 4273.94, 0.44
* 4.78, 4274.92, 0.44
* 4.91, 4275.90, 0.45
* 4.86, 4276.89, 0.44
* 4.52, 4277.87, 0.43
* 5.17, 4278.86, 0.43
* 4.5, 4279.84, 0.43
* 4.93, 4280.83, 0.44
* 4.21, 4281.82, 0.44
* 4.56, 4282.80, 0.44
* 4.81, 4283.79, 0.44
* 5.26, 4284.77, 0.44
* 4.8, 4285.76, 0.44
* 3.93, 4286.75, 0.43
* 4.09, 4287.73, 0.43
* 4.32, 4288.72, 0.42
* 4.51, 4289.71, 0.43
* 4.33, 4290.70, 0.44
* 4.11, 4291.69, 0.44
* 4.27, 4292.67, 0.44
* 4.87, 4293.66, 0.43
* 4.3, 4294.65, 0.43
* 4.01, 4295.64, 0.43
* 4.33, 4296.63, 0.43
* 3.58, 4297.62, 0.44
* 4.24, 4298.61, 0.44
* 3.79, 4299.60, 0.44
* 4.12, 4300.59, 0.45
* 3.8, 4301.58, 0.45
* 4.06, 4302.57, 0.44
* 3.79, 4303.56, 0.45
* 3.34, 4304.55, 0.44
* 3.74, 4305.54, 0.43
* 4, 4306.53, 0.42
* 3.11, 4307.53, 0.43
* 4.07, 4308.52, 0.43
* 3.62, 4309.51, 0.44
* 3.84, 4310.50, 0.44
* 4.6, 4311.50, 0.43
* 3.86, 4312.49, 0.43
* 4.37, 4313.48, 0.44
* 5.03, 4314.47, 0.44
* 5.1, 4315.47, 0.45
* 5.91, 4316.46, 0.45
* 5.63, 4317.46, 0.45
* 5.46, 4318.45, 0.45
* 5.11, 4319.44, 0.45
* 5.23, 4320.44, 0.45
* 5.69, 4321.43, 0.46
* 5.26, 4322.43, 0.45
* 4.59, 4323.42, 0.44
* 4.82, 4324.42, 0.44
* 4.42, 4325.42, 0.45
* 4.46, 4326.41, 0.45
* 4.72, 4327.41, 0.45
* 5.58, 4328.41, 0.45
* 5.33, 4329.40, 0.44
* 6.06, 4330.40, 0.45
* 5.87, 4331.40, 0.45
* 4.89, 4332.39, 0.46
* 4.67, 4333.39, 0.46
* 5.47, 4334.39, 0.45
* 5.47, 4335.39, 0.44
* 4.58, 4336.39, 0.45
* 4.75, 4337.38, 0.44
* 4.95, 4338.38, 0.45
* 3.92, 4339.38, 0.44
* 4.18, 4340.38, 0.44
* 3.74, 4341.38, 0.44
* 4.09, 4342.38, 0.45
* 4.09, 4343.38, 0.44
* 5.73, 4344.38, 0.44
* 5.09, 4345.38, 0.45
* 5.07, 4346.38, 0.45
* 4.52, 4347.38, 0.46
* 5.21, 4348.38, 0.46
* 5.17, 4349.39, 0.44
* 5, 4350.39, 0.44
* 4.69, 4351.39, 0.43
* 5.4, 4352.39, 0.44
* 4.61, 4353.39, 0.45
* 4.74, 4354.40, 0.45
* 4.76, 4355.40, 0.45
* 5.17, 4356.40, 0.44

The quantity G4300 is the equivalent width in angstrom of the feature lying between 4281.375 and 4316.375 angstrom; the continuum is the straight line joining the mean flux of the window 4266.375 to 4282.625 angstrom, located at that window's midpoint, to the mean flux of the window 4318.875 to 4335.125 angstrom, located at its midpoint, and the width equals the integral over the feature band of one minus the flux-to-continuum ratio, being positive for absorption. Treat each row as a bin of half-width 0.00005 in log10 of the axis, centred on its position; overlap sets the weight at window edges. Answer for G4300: 4.89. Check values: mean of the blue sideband 4.69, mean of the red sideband 5.14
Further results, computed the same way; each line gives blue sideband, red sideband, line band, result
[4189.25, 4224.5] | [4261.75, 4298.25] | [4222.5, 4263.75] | -1.2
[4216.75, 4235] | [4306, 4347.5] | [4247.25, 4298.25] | 1.3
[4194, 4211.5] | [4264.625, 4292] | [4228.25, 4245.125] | -0.9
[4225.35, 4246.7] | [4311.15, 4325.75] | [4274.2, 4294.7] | 1.5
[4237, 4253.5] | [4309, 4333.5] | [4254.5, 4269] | -0.2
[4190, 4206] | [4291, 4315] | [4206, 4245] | -4.1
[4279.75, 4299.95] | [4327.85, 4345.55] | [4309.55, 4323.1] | -0.8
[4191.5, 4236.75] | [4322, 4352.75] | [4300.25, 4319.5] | 2.1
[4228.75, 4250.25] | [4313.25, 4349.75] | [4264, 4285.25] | 0.6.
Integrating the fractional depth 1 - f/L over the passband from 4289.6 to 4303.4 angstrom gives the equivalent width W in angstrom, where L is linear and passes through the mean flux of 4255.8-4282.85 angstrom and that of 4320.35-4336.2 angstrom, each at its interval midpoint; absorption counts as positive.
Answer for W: 2.2 angstrom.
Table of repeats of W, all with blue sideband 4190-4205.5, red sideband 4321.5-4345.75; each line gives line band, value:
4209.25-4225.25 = -0.7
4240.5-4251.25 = -0.3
